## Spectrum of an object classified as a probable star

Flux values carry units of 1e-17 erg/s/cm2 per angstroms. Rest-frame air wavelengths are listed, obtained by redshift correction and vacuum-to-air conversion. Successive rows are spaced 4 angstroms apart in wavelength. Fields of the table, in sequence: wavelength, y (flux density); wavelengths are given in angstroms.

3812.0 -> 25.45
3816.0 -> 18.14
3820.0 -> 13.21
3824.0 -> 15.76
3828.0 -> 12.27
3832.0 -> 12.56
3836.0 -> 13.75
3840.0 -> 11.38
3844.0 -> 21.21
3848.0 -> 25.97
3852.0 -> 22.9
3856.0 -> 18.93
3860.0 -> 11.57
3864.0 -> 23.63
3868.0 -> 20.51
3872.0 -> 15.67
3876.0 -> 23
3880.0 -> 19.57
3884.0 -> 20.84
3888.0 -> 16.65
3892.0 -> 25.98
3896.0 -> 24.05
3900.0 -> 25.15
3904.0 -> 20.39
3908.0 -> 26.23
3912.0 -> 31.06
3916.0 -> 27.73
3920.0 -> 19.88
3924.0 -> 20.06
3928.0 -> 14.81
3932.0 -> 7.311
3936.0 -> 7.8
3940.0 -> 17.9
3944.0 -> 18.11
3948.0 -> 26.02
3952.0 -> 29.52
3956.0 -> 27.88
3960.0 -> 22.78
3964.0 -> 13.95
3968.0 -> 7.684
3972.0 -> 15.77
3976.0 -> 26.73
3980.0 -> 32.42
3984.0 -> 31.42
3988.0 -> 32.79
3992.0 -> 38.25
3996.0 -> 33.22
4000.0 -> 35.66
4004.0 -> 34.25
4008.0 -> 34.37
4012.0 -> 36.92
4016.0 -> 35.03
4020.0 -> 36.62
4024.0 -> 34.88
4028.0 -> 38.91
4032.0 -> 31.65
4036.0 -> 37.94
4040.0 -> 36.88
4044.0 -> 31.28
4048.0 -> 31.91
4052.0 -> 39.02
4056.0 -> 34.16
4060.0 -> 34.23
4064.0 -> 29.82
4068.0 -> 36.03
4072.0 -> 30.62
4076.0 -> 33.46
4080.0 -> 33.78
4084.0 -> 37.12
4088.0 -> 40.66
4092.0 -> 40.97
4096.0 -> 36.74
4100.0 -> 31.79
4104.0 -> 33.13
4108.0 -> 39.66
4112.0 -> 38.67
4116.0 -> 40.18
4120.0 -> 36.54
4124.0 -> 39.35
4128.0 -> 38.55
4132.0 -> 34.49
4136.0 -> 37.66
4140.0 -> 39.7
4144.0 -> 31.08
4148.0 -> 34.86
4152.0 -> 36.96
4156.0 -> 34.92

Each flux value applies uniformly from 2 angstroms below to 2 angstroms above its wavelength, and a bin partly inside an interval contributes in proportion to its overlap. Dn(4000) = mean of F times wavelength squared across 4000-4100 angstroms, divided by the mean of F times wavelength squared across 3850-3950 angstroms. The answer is 1.9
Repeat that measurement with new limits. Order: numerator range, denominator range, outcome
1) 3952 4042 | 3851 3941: 1.62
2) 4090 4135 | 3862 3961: 1.94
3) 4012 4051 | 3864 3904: 1.78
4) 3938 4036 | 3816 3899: 1.68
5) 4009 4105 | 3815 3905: 2.06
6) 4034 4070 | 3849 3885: 1.92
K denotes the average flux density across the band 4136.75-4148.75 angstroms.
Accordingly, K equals 35.5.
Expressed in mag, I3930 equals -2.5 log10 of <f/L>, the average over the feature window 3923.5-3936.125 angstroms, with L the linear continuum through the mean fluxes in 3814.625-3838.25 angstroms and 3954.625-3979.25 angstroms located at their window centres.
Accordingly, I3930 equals 0.42 mag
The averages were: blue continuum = 14.1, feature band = 12.3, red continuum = 19.6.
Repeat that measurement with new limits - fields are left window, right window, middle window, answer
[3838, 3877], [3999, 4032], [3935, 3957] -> 0.31 mag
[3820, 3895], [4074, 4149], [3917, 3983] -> 0.27 mag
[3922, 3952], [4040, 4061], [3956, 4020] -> -0.15 mag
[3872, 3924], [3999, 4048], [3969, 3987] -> 0.19 mag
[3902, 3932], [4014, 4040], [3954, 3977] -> 0.43 mag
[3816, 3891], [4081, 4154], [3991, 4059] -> -0.17 mag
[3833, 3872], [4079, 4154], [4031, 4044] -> -0.12 mag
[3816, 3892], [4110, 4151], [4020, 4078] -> -0.10 mag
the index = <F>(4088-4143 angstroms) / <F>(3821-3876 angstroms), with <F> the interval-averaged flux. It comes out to 2.14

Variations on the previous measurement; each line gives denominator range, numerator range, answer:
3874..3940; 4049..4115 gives 1.73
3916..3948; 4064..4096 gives 2.15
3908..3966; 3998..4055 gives 1.72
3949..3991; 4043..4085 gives 1.38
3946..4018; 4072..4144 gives 1.29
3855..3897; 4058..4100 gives 1.76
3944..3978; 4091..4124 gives 1.76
